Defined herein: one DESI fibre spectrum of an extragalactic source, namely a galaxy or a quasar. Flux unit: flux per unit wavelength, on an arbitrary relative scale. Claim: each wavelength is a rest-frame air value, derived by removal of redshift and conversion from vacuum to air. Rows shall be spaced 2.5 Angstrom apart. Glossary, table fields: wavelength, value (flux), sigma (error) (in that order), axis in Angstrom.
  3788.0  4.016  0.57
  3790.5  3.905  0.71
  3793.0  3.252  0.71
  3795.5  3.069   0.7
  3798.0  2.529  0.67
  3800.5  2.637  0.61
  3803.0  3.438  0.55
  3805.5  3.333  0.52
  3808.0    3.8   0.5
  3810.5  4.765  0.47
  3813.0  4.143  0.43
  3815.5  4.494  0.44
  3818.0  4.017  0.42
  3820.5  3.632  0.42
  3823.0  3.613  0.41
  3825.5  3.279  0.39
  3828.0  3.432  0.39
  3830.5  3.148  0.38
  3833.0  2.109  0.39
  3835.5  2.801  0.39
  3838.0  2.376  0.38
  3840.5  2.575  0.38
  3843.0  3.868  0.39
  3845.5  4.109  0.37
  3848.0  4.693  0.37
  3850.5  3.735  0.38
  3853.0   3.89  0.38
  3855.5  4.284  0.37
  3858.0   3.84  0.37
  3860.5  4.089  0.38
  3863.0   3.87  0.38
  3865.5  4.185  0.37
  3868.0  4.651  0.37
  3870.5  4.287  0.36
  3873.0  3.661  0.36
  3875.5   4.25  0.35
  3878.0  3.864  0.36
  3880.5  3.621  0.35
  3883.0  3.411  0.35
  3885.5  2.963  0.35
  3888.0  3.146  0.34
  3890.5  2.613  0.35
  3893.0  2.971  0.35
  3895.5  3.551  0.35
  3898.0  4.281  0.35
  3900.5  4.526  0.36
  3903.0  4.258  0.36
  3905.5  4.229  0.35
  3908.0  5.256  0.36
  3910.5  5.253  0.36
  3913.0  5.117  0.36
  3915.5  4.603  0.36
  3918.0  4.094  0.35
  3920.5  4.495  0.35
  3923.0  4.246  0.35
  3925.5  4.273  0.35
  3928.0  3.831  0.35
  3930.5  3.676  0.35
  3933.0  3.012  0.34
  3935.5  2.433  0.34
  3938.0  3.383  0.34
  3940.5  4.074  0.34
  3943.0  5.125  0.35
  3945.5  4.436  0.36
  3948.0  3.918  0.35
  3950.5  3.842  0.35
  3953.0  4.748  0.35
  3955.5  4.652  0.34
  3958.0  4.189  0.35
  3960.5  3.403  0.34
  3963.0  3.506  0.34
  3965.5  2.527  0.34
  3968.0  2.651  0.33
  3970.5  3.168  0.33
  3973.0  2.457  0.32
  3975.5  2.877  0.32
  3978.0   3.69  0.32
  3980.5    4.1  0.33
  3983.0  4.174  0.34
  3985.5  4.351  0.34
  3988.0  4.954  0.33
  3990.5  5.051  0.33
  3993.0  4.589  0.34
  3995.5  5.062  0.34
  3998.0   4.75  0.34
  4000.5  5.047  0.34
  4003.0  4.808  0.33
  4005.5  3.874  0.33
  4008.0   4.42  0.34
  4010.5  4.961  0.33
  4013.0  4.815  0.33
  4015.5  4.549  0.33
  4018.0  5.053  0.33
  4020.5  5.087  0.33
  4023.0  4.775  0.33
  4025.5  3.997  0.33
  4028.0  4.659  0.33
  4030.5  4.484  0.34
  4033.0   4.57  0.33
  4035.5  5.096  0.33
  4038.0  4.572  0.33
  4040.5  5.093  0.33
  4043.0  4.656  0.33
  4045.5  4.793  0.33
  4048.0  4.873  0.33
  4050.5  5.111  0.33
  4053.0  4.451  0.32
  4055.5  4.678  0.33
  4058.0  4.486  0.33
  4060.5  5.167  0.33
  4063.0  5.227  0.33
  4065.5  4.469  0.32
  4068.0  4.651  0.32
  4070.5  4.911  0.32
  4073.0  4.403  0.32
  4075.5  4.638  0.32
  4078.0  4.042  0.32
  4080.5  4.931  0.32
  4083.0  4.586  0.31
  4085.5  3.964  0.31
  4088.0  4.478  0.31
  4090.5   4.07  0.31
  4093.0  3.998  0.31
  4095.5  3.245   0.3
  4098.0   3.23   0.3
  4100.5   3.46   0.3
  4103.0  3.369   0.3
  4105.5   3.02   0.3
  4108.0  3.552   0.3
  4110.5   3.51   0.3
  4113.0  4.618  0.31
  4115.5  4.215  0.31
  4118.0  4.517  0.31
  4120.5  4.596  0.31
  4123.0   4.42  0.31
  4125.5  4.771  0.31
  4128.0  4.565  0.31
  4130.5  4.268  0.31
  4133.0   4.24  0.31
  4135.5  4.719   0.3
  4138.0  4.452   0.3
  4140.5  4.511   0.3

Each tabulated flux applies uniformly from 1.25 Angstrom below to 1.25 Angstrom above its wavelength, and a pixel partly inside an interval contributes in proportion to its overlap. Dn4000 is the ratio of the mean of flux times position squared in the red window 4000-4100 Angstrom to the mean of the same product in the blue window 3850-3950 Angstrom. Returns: 1.2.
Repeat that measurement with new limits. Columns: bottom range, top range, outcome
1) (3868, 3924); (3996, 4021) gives 1.24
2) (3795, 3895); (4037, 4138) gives 1.38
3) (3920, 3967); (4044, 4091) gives 1.28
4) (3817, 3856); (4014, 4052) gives 1.52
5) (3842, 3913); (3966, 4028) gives 1.14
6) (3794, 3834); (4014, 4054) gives 1.53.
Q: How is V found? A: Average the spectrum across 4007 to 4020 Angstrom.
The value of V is 4.79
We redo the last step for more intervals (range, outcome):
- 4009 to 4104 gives 4.52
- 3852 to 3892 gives 3.78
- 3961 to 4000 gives 3.87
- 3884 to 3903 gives 3.49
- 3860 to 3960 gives 4.02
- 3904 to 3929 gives 4.54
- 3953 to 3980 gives 3.4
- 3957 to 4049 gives 4.31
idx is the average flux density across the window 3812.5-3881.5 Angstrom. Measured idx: 3.73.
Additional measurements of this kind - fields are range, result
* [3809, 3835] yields 3.64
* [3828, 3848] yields 3.13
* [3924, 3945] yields 3.76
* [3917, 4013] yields 4.03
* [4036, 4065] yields 4.83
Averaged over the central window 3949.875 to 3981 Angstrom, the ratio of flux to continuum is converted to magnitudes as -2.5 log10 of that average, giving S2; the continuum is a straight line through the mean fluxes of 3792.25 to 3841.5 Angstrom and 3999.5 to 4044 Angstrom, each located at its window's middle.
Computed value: 0.22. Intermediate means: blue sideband 3.33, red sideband 4.69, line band 3.5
